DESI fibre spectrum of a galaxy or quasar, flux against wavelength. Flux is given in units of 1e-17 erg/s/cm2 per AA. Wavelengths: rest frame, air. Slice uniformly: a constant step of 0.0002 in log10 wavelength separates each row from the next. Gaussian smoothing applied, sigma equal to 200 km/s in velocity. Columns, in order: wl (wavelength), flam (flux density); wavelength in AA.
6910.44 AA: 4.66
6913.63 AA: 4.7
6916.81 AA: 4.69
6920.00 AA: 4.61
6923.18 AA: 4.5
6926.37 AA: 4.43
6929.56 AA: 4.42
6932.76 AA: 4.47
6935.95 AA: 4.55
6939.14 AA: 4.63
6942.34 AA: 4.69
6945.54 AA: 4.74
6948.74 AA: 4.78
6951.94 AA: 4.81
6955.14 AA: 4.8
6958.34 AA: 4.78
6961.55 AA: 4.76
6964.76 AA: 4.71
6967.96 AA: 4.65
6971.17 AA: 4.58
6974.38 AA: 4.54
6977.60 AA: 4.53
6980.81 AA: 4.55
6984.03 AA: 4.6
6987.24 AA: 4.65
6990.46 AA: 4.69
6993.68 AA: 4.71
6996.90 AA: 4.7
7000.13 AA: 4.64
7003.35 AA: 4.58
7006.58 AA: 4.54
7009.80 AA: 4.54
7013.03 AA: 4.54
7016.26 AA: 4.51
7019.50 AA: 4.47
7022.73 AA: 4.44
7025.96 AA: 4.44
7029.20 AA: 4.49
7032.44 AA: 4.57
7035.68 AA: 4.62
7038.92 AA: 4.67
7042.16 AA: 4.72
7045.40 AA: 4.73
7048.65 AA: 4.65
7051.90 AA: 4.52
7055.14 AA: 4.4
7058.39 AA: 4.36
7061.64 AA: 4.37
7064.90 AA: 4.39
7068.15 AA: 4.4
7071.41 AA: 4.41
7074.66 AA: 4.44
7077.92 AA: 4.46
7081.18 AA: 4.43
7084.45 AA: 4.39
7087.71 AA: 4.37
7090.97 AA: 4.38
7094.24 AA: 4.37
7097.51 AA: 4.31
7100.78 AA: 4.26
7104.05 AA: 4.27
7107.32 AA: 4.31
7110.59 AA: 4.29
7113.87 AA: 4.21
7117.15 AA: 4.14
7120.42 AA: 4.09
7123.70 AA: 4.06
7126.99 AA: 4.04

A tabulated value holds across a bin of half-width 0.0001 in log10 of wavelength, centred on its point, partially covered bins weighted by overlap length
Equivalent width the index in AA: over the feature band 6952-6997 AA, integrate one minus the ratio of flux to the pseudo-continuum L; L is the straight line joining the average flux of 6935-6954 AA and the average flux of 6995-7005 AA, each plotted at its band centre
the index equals 0.1 AA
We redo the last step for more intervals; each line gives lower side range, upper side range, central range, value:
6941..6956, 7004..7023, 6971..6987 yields 0.28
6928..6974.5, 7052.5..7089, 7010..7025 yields 0.10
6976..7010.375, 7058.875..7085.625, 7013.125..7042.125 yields -0.08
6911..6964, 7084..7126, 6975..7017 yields -0.81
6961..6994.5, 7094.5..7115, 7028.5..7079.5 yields -1.06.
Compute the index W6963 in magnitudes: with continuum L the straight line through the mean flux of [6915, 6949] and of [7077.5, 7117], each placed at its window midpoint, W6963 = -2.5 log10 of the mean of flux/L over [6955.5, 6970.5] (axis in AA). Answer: -0.04 mag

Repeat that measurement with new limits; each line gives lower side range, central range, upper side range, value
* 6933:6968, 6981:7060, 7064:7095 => -0.01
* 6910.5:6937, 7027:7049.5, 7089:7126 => -0.07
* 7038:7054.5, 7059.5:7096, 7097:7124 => 0.01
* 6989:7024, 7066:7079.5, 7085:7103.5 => -0.01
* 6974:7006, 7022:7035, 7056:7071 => 0.00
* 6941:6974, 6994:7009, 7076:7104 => 0.00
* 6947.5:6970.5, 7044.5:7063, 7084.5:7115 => -0.01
